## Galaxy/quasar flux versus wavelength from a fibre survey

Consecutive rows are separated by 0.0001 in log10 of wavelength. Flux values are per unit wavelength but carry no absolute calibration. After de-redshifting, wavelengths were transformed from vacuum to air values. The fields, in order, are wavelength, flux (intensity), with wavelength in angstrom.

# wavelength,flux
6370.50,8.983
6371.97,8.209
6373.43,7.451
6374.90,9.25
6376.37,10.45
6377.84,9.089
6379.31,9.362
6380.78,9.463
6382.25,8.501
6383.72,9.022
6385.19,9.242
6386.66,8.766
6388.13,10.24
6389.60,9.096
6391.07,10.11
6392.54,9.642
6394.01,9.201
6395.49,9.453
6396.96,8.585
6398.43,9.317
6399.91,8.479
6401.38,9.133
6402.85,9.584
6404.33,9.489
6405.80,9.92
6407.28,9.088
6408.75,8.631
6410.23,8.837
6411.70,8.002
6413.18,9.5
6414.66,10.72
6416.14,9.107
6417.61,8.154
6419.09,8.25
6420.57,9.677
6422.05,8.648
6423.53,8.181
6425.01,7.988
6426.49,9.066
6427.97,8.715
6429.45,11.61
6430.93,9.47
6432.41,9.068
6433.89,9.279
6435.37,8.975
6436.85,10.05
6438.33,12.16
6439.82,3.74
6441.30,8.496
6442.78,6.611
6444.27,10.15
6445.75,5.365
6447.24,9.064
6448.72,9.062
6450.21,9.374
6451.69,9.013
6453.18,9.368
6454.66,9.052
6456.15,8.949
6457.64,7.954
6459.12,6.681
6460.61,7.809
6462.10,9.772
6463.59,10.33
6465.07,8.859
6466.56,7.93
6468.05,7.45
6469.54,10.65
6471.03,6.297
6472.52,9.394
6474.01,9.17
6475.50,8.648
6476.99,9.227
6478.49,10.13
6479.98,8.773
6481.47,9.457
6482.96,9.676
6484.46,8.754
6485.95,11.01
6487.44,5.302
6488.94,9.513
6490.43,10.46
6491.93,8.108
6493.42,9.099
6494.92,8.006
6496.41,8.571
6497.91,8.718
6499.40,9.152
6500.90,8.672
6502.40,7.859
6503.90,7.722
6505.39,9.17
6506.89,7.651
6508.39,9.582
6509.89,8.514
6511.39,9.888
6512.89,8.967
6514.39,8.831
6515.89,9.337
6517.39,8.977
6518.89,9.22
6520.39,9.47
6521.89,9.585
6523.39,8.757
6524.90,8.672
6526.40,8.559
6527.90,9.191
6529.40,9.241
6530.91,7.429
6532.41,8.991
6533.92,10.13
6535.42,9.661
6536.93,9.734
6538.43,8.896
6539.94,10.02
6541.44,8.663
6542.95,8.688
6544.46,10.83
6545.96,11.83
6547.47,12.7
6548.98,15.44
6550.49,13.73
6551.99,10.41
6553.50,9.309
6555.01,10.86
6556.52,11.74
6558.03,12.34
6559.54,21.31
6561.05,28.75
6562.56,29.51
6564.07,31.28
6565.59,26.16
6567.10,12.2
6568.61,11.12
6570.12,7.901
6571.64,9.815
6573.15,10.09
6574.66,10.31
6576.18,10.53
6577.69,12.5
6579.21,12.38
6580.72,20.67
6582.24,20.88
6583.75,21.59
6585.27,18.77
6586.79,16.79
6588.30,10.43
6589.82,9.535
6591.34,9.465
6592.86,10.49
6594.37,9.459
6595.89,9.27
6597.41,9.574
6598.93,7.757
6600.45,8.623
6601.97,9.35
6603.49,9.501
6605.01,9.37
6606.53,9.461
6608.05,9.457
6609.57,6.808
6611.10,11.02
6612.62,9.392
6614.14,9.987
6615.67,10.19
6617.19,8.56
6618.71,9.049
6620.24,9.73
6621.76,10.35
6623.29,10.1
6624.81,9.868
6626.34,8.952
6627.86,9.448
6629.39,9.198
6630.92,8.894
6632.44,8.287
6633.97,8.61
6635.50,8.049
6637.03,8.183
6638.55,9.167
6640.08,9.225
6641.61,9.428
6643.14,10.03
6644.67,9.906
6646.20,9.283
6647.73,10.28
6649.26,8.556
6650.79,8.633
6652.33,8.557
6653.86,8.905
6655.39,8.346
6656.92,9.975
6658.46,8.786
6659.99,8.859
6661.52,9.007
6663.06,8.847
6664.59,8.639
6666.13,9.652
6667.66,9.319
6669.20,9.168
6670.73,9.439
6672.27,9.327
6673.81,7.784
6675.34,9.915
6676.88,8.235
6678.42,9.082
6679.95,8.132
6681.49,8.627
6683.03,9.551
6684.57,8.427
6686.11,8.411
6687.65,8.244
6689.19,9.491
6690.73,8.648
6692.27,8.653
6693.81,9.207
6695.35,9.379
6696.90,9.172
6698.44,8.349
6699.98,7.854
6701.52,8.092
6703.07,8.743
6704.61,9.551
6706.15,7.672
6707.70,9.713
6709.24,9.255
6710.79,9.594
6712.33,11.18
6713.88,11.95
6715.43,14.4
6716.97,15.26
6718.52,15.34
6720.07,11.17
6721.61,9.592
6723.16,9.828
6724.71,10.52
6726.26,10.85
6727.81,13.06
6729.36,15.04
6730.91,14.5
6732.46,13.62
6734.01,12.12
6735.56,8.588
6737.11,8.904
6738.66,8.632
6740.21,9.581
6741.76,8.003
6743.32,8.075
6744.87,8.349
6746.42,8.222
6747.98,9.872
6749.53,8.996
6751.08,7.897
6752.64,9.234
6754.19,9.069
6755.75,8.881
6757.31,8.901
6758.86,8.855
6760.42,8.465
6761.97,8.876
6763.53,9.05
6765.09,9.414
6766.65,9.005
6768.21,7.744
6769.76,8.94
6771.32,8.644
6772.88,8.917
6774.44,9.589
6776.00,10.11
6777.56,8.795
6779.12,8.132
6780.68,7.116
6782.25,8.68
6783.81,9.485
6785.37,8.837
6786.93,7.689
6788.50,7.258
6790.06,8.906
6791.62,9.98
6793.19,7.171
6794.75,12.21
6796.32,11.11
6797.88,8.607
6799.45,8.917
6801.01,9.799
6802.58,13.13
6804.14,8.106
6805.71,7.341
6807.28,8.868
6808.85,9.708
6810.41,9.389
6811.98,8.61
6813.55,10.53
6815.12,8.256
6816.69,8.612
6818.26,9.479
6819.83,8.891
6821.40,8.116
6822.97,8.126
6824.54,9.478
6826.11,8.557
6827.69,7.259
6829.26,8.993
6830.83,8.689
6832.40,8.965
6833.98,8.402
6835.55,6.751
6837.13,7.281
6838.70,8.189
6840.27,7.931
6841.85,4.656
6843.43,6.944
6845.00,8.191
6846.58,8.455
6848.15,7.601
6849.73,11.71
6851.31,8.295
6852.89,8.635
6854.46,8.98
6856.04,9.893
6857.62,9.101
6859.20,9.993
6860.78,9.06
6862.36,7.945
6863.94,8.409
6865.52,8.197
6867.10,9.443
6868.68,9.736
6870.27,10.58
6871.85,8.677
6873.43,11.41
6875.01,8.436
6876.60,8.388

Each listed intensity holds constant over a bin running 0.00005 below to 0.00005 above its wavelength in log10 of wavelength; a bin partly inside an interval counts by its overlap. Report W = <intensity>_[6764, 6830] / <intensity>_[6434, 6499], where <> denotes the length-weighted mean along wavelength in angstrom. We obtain 1.03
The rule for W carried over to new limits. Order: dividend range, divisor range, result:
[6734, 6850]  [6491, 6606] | 0.76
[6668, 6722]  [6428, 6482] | 1.09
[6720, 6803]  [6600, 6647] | 1.02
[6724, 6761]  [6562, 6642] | 0.86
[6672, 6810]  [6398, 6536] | 1.07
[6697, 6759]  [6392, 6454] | 1.14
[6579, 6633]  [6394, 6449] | 1.22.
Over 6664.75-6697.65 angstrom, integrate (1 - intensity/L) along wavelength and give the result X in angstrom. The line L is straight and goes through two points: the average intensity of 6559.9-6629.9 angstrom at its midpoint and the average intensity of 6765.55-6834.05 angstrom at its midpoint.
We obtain 6.25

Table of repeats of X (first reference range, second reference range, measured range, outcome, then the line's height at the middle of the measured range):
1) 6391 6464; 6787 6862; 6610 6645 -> -1.97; 8.85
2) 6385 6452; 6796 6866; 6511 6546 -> -1.32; 8.92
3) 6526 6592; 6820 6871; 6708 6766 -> 0.40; 10.4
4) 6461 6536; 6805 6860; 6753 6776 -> -0.83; 8.62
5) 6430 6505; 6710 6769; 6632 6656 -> 1.87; 9.74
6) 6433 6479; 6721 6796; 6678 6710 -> 1.71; 9.27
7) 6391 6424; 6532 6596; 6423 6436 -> 0.78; 9.75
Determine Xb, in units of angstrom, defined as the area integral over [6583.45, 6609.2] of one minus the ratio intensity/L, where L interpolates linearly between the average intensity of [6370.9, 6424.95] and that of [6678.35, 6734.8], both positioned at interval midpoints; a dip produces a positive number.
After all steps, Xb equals -2.51 angstrom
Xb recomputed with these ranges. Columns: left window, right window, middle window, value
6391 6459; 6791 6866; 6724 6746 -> -4.61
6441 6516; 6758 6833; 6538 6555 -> -4.28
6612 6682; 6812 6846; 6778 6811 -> -2.68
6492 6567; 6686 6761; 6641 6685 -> 5.70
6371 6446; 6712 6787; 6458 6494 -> 1.38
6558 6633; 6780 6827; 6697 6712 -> 2.59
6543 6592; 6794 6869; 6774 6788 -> 1.86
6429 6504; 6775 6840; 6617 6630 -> -1.05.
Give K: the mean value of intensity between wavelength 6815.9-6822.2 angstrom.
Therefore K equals 8.77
